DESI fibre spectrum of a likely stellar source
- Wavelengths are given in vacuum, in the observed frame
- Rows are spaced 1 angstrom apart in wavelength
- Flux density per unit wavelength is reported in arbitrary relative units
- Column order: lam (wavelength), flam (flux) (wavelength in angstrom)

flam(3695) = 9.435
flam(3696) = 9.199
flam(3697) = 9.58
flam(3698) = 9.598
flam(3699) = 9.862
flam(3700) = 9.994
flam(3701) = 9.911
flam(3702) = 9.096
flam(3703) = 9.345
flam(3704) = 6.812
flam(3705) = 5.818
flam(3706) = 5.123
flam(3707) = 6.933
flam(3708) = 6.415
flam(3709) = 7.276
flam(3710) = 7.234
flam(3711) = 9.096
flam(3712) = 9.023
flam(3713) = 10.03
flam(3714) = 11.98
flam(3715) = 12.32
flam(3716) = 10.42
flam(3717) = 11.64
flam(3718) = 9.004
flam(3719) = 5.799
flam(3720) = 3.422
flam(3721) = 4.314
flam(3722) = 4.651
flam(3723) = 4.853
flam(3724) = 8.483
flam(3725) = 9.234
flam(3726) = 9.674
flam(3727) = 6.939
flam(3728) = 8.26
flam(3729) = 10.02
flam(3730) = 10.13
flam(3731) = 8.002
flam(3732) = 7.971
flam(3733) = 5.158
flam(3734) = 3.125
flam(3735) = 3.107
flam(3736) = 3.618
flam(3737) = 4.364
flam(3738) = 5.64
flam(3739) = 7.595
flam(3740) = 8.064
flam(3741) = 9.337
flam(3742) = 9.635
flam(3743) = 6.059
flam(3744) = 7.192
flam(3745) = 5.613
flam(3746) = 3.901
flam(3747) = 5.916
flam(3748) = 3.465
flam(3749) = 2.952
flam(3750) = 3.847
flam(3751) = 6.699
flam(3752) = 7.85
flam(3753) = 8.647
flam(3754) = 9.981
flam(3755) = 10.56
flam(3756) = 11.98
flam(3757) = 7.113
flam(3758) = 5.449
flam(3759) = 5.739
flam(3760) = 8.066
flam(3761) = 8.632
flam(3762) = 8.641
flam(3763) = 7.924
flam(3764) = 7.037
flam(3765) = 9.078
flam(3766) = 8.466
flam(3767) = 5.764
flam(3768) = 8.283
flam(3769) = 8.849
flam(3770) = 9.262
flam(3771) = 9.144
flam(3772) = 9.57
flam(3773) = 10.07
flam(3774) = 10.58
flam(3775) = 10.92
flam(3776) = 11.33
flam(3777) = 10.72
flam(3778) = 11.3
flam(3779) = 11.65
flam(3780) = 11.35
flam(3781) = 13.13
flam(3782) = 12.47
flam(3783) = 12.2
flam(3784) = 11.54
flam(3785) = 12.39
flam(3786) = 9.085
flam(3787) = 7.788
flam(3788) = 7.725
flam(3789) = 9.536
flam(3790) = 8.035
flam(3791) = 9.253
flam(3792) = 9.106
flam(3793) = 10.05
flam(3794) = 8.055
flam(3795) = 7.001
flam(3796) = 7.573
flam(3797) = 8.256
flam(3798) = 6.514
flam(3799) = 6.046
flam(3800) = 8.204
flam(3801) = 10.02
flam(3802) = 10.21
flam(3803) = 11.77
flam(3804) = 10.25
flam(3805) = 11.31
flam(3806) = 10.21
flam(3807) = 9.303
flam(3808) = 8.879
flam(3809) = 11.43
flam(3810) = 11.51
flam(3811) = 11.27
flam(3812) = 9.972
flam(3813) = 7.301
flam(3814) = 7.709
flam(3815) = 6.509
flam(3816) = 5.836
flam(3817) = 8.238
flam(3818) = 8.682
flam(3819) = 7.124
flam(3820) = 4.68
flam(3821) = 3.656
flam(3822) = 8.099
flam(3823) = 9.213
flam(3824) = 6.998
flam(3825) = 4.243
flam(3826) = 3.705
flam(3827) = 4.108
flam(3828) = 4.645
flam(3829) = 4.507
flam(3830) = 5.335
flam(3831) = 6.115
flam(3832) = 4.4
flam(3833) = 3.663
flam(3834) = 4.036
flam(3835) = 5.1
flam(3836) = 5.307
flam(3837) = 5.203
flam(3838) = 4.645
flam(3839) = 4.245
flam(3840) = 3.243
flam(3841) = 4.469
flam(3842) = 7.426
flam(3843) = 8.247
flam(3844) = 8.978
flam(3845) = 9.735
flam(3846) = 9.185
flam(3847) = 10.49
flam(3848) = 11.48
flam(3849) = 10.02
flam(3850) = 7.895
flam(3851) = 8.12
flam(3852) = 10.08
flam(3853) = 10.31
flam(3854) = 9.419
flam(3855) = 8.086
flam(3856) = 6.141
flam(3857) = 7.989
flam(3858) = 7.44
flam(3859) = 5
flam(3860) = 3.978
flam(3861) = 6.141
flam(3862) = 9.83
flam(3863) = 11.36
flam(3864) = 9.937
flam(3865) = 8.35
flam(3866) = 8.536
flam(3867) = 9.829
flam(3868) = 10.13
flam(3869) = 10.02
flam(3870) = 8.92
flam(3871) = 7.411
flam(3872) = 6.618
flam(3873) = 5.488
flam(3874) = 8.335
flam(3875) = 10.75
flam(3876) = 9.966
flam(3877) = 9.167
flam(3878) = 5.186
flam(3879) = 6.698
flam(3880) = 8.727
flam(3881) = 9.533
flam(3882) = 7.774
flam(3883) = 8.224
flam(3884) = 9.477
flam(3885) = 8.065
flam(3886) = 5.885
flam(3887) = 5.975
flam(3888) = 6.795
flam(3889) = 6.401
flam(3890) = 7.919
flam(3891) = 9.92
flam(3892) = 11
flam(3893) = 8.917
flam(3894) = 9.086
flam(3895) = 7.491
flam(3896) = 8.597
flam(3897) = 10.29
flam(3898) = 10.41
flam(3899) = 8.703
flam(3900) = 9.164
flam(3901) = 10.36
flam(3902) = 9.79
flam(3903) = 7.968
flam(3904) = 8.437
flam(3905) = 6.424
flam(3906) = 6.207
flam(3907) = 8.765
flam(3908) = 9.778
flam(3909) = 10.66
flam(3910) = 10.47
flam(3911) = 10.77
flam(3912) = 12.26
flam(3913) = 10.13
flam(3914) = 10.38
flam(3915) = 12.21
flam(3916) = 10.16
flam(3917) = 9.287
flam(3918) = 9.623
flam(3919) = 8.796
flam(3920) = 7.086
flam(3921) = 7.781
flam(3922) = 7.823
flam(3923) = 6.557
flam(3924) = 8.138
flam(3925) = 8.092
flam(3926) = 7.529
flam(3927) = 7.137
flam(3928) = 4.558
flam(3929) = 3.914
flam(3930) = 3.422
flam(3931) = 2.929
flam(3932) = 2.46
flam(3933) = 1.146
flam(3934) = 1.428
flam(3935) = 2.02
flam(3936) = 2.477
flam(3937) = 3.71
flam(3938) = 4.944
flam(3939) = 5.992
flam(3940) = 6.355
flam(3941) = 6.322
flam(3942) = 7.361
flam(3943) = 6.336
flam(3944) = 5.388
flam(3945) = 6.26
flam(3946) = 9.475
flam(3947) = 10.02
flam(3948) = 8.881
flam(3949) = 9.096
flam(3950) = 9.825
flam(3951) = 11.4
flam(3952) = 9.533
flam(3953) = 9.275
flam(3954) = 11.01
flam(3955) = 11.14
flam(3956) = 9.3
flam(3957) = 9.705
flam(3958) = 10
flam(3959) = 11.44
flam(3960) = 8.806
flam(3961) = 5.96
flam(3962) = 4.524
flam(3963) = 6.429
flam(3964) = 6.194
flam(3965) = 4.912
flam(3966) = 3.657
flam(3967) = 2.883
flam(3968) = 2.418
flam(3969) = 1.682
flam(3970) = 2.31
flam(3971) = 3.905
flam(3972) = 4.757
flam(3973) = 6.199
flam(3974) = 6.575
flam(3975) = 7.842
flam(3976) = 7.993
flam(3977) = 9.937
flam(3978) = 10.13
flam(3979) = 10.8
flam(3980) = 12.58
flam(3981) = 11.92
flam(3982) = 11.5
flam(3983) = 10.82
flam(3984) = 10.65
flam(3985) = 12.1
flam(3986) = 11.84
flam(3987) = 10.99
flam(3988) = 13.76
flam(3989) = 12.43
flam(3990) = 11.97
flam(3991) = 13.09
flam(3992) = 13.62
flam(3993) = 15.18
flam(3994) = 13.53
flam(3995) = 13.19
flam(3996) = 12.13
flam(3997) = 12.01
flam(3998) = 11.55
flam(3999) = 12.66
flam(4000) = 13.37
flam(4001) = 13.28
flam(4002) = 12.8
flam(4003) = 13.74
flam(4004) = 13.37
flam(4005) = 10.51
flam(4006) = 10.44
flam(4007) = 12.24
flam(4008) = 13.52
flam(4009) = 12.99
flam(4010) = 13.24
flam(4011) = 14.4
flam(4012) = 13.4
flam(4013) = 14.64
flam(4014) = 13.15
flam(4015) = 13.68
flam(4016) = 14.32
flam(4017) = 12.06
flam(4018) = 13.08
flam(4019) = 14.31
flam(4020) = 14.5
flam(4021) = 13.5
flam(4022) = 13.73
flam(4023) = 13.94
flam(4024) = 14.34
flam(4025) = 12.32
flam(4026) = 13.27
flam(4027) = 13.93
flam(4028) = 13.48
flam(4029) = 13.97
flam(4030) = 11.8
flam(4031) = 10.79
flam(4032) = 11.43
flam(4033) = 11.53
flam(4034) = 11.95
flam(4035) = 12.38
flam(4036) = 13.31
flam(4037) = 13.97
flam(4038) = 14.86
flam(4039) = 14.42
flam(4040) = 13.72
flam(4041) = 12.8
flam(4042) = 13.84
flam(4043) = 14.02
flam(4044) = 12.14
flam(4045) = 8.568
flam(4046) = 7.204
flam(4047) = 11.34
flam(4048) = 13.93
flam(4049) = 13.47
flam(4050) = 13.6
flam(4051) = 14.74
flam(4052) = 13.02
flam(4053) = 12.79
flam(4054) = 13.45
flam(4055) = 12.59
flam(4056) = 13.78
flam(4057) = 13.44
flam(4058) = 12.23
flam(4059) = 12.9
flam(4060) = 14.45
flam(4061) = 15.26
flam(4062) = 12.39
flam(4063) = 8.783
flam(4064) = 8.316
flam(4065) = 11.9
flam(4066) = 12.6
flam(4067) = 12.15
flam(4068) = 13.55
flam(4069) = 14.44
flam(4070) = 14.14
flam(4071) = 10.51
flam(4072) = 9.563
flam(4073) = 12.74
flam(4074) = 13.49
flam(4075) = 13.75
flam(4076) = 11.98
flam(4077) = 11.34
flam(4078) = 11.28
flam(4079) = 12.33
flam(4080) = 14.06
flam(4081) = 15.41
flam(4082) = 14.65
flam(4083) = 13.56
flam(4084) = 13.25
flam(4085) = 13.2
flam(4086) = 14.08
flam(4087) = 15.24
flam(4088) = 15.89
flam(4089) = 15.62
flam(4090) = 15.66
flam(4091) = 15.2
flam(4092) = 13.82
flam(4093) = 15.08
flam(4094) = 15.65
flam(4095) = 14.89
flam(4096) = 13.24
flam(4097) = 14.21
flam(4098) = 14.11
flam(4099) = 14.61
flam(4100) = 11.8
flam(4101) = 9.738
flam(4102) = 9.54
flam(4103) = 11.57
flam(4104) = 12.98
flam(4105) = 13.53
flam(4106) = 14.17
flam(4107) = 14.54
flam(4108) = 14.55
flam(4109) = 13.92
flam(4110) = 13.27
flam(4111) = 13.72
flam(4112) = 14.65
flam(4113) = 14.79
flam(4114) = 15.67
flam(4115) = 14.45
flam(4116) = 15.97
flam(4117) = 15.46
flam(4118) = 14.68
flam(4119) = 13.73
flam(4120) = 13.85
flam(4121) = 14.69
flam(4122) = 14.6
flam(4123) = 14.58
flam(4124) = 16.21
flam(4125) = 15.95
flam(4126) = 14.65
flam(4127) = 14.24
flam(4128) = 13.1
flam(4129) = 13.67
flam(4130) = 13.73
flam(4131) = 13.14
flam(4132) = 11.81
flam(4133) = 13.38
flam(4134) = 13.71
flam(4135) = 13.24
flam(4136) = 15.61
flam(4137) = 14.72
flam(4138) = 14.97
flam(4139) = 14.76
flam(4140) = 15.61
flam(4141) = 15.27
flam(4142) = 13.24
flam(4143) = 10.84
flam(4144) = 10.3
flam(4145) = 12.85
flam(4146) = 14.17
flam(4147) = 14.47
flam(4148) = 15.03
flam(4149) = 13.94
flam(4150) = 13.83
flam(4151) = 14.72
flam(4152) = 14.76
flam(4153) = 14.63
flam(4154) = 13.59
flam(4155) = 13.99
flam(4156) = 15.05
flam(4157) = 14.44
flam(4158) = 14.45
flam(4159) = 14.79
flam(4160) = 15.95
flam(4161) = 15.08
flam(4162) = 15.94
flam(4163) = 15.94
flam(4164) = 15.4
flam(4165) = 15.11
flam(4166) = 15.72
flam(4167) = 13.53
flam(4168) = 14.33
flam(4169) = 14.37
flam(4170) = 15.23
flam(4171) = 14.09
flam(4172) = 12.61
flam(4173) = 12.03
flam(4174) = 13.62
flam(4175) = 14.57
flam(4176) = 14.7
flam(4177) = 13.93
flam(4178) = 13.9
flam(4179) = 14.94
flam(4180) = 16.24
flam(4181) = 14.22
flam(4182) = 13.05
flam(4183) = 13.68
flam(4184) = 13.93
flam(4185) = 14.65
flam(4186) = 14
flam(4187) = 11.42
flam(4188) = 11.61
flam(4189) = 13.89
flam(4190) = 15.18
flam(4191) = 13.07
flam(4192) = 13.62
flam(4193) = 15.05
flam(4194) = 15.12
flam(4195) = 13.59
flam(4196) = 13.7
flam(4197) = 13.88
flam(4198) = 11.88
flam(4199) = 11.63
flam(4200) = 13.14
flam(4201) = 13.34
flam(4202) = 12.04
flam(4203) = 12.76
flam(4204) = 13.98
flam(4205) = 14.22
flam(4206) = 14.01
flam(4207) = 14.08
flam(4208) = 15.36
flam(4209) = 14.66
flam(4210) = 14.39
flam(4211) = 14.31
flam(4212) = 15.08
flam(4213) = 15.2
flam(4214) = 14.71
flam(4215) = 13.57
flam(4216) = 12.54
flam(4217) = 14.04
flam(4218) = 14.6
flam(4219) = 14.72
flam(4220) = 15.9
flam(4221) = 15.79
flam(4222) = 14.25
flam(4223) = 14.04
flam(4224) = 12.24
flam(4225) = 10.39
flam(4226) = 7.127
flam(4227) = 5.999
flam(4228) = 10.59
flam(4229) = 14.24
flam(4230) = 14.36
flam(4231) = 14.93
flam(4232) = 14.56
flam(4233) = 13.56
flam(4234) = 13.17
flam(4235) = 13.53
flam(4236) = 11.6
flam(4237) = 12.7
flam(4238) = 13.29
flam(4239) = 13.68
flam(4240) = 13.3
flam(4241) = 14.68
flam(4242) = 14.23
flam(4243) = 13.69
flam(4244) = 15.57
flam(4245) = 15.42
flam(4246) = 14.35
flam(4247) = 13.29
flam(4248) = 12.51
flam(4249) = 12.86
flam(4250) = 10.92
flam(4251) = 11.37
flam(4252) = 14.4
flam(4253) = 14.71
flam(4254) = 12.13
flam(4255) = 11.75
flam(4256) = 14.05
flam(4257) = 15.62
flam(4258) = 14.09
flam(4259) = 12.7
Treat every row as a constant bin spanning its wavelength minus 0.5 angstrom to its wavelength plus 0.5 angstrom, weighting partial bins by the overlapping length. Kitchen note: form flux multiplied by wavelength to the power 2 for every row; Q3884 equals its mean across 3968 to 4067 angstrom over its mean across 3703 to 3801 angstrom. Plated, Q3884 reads 1.7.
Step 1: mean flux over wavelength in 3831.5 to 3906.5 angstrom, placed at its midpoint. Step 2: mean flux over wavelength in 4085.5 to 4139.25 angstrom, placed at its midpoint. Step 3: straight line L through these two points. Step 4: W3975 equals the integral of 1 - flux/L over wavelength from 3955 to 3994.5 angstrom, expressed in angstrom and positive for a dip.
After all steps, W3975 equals 6.8 angstrom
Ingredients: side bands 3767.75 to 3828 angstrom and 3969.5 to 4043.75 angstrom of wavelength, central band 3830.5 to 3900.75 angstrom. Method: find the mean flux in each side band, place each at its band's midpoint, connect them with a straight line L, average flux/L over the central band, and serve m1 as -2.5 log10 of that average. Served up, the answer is 0.26 mag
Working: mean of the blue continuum 8.95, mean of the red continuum 12.1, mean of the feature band 7.89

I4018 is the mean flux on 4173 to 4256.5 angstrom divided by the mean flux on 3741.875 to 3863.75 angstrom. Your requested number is 1.69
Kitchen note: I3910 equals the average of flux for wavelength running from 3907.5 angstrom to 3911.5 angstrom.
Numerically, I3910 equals 10.4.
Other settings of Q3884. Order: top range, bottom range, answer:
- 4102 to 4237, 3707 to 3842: 2.18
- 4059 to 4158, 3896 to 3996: 1.80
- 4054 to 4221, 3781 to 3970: 2.03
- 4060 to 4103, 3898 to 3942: 1.96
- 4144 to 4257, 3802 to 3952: 2.10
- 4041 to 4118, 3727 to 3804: 1.88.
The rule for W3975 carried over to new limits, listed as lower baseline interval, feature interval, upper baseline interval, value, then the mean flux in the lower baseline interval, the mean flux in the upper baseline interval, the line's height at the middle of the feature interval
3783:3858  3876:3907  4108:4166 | 3.2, 7.82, 14.4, 9.29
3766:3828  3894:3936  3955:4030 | 9.7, 8.9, 10.9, 10.1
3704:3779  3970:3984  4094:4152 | 3.5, 7.73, 13.9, 11.6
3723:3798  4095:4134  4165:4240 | -4.1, 8.22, 13.6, 12.5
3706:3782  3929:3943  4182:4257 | 8.5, 7.95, 13.5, 10.2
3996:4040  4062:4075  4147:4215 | 1.4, 13.1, 14.2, 13.4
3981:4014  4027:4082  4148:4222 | 1.9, 12.7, 14.2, 13.1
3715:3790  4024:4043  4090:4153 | -0.7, 8.11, 14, 12.6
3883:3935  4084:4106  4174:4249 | -4.6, 7.92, 13.6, 11.4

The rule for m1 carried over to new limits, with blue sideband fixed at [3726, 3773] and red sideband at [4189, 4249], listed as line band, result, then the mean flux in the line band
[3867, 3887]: 0.098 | 8.21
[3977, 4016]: -0.184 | 12.5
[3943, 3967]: 0.218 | 8.2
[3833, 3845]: 0.446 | 5.63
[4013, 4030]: -0.236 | 13.6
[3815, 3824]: 0.187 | 6.92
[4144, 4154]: -0.115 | 14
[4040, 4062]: -0.137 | 12.8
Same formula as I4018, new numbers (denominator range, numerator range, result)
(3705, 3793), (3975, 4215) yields 1.65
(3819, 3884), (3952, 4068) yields 1.56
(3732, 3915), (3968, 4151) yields 1.58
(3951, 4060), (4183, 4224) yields 1.22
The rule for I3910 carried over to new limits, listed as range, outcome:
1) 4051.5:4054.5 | 13.1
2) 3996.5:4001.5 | 12.6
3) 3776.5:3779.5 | 11.2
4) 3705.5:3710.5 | 6.6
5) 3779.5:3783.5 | 12.3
